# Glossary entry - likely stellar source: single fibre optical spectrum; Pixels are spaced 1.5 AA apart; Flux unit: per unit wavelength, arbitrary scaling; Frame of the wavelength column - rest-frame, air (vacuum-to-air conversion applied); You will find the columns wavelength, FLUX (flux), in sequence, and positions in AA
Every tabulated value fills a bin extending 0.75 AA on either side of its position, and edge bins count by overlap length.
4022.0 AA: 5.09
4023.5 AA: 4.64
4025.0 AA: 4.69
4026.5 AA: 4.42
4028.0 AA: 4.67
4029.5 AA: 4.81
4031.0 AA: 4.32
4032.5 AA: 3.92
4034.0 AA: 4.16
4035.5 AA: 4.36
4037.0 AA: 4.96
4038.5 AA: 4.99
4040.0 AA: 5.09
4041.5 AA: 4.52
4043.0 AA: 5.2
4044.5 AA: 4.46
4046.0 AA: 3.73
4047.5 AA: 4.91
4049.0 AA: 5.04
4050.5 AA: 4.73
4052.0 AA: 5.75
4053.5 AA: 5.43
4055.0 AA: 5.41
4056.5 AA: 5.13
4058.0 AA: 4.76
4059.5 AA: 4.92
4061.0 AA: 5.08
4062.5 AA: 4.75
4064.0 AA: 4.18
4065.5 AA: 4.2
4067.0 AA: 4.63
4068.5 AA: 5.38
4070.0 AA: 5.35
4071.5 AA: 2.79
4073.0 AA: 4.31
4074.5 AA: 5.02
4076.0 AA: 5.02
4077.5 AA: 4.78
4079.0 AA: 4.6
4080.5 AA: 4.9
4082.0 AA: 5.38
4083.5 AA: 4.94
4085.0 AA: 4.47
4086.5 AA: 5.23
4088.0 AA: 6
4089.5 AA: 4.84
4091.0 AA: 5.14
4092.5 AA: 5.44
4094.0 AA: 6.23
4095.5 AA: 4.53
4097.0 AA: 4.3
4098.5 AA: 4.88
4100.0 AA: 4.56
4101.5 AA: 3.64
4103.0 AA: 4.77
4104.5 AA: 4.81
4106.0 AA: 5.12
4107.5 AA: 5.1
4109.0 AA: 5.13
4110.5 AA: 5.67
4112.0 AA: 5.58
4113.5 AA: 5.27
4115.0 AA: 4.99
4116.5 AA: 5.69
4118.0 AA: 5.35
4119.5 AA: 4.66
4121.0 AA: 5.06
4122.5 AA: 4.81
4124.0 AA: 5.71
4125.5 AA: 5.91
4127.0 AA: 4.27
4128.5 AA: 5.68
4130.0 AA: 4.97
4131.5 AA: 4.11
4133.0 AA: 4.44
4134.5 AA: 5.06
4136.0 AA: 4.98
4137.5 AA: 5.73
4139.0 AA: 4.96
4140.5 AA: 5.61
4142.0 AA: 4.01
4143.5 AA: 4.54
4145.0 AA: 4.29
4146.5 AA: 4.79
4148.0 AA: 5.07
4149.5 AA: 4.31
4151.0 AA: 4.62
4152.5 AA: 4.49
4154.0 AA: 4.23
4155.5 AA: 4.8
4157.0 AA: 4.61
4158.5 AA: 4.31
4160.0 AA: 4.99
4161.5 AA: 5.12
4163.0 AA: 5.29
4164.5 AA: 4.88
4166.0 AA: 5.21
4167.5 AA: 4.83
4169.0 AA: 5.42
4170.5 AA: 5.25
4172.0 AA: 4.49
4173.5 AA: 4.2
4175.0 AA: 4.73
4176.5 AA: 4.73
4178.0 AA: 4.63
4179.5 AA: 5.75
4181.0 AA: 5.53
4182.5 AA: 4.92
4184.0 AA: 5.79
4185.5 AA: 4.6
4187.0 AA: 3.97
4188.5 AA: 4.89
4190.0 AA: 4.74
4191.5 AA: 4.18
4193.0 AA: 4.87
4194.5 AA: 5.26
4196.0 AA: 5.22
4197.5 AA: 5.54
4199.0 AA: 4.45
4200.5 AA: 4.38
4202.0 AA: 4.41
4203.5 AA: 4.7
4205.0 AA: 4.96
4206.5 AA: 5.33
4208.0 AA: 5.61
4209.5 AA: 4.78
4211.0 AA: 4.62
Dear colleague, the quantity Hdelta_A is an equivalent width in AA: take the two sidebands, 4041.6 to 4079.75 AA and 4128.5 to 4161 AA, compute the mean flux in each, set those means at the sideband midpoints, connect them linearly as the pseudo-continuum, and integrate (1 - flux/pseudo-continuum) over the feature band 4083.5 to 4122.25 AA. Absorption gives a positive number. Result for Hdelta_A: -2.4 AA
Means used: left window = 4.78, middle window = 5.05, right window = 4.74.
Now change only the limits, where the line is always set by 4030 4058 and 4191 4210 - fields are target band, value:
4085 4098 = -0.9 AA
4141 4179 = 1.2 AA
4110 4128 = -1.5 AA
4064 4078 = 0.6 AA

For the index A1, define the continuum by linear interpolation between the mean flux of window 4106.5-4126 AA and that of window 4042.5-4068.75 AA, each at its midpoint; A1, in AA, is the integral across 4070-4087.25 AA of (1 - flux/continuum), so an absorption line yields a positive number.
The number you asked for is 1.1 AA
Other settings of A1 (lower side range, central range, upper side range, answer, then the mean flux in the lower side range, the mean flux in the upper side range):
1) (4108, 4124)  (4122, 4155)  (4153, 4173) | 1.43 AA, 5.24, 4.87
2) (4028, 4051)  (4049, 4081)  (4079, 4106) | -0.35 AA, 4.61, 4.94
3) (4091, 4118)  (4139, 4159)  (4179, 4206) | 1.47 AA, 5.05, 4.89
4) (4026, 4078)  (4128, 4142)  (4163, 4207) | -0.47 AA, 4.72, 4.9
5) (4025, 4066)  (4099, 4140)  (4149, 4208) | -2.05 AA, 4.74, 4.85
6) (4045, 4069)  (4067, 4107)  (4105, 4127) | 1.59 AA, 4.87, 5.25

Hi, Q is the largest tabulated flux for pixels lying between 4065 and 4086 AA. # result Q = 5.38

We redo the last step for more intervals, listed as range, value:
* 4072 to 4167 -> 6.23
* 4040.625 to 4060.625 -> 5.75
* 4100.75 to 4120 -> 5.69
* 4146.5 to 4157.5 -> 5.07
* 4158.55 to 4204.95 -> 5.79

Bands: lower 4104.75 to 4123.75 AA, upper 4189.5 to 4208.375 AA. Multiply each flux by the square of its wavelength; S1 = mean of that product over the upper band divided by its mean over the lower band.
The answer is 0.98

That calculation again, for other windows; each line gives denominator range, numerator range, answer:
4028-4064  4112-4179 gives 1.07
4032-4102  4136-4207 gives 1.06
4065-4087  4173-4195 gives 1.08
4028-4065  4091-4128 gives 1.10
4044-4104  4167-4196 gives 1.06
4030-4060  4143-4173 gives 1.05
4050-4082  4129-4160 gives 1.01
